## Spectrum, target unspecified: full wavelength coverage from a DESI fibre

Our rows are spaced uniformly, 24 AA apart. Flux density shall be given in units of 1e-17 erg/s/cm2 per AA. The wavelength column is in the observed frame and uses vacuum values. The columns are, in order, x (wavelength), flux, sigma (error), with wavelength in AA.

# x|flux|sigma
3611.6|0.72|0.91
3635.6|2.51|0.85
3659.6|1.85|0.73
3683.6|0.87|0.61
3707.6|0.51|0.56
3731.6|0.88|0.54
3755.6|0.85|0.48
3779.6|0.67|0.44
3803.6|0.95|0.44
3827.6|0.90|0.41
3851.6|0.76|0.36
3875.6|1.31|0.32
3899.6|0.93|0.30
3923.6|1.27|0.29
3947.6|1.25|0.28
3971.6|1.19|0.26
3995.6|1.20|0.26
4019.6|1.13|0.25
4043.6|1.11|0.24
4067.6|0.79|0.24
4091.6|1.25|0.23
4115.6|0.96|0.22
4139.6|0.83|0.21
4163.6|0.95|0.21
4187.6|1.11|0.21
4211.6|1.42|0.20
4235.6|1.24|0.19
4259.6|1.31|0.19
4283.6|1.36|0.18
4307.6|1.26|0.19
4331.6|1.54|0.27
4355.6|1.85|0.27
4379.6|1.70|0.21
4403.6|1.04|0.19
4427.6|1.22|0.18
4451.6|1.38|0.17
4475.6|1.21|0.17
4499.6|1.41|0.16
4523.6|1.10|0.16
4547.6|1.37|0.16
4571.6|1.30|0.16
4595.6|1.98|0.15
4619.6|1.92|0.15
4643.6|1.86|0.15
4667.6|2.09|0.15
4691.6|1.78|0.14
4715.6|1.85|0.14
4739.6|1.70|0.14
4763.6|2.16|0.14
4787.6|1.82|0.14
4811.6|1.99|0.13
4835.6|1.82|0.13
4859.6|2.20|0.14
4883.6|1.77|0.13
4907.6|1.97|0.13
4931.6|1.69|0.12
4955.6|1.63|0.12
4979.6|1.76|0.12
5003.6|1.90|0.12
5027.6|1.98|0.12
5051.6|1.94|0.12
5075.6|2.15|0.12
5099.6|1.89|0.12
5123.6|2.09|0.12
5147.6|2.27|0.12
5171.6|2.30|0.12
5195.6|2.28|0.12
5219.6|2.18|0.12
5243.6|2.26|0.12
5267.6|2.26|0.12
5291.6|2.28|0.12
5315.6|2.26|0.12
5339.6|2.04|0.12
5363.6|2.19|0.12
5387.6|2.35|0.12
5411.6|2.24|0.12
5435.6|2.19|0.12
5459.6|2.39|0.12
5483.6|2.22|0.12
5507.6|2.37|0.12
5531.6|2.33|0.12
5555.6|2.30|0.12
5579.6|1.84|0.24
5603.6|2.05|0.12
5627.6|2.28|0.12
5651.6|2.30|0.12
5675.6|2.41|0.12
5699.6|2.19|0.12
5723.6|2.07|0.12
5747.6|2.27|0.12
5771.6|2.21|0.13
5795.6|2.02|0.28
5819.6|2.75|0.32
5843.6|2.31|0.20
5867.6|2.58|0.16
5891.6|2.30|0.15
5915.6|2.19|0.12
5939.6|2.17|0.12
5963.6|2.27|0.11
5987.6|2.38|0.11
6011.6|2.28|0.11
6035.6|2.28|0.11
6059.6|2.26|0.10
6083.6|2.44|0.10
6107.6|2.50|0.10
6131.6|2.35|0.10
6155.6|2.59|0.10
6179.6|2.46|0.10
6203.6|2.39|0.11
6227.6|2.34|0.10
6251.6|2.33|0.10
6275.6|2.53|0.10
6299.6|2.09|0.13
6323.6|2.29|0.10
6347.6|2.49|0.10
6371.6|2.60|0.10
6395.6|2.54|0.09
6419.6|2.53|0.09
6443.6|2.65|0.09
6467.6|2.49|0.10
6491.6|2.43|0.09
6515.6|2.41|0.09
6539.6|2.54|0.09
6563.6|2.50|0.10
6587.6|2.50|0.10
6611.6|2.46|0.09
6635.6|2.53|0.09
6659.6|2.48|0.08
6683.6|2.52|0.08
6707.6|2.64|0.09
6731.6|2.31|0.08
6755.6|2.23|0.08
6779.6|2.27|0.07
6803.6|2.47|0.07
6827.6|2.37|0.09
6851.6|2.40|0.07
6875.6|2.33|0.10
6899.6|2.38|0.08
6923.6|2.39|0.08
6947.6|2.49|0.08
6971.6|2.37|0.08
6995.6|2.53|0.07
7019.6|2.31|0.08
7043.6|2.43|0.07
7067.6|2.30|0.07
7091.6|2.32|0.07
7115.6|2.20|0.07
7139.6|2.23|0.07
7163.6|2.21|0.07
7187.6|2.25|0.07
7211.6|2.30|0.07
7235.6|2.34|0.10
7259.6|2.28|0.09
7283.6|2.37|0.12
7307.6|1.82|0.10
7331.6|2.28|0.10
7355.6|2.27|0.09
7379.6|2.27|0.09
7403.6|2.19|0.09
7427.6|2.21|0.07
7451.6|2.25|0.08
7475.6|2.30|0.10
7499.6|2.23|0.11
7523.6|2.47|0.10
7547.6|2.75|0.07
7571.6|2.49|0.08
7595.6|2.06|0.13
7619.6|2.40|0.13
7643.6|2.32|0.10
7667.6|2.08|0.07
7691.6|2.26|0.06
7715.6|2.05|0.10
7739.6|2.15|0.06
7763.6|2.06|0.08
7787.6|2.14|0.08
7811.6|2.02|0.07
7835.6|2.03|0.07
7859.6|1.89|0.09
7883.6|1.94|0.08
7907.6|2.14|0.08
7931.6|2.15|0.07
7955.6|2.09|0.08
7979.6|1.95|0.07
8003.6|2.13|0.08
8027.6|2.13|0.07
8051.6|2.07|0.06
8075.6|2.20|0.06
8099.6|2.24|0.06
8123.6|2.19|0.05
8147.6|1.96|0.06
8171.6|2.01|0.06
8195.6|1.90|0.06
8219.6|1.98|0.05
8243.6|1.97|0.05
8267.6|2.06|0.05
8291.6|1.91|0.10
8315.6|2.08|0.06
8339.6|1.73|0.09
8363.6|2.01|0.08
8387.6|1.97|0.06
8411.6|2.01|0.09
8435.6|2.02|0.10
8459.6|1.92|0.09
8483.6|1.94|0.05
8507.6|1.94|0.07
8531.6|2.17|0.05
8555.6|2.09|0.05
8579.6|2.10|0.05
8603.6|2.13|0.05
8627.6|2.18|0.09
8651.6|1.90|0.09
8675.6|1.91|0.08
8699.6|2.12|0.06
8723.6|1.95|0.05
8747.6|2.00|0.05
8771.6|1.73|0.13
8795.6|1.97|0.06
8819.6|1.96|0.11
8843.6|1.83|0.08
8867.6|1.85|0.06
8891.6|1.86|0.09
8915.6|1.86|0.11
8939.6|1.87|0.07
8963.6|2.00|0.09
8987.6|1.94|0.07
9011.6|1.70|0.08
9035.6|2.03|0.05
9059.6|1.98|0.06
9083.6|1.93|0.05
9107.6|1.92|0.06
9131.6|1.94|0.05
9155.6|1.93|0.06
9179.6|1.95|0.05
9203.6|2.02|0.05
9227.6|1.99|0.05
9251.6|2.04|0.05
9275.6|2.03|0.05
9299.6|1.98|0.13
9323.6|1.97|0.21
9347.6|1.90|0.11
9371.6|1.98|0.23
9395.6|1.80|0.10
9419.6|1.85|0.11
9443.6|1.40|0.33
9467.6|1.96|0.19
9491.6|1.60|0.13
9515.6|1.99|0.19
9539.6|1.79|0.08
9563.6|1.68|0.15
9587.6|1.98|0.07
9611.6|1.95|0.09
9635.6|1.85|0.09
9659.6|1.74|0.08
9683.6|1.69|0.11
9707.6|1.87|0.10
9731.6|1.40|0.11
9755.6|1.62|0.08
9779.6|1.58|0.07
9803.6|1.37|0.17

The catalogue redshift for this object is 0.15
